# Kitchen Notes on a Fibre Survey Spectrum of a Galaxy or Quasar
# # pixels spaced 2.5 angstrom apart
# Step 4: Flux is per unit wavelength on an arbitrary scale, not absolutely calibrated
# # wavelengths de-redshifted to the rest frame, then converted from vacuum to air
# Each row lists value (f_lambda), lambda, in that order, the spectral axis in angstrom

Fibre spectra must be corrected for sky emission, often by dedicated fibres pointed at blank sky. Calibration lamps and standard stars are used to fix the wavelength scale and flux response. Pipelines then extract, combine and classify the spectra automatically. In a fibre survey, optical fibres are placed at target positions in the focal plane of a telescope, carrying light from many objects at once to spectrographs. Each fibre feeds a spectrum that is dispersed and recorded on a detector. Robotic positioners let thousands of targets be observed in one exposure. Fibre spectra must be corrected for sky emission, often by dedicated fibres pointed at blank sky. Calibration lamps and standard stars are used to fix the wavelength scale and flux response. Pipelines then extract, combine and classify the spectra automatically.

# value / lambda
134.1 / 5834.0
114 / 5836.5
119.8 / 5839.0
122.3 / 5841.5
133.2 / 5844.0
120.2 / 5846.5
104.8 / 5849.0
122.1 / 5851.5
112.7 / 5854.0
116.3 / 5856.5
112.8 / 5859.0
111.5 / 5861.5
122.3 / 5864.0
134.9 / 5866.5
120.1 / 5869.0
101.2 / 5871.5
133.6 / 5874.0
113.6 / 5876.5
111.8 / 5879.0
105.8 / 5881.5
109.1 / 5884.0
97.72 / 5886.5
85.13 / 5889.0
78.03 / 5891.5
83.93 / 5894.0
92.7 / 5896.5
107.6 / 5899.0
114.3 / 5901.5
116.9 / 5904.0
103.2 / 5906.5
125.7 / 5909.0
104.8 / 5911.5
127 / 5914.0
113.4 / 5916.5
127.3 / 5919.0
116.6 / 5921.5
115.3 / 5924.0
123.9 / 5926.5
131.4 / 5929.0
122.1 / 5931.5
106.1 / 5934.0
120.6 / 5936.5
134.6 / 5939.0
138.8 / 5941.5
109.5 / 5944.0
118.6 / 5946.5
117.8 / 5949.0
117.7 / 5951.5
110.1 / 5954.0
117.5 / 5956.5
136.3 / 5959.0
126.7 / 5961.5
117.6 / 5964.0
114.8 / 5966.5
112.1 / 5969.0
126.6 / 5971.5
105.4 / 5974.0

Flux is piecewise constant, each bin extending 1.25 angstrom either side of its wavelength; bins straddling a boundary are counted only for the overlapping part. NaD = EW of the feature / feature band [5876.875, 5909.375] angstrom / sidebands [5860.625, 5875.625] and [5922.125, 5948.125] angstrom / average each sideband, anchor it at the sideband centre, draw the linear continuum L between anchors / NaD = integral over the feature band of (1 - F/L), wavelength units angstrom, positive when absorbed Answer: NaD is 5.1 angstrom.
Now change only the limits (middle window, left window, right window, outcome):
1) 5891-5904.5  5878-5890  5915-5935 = 1.14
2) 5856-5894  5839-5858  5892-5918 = 1.58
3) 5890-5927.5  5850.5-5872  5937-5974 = 2.97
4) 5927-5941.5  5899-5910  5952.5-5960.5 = -0.76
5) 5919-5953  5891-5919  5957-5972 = -1.79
